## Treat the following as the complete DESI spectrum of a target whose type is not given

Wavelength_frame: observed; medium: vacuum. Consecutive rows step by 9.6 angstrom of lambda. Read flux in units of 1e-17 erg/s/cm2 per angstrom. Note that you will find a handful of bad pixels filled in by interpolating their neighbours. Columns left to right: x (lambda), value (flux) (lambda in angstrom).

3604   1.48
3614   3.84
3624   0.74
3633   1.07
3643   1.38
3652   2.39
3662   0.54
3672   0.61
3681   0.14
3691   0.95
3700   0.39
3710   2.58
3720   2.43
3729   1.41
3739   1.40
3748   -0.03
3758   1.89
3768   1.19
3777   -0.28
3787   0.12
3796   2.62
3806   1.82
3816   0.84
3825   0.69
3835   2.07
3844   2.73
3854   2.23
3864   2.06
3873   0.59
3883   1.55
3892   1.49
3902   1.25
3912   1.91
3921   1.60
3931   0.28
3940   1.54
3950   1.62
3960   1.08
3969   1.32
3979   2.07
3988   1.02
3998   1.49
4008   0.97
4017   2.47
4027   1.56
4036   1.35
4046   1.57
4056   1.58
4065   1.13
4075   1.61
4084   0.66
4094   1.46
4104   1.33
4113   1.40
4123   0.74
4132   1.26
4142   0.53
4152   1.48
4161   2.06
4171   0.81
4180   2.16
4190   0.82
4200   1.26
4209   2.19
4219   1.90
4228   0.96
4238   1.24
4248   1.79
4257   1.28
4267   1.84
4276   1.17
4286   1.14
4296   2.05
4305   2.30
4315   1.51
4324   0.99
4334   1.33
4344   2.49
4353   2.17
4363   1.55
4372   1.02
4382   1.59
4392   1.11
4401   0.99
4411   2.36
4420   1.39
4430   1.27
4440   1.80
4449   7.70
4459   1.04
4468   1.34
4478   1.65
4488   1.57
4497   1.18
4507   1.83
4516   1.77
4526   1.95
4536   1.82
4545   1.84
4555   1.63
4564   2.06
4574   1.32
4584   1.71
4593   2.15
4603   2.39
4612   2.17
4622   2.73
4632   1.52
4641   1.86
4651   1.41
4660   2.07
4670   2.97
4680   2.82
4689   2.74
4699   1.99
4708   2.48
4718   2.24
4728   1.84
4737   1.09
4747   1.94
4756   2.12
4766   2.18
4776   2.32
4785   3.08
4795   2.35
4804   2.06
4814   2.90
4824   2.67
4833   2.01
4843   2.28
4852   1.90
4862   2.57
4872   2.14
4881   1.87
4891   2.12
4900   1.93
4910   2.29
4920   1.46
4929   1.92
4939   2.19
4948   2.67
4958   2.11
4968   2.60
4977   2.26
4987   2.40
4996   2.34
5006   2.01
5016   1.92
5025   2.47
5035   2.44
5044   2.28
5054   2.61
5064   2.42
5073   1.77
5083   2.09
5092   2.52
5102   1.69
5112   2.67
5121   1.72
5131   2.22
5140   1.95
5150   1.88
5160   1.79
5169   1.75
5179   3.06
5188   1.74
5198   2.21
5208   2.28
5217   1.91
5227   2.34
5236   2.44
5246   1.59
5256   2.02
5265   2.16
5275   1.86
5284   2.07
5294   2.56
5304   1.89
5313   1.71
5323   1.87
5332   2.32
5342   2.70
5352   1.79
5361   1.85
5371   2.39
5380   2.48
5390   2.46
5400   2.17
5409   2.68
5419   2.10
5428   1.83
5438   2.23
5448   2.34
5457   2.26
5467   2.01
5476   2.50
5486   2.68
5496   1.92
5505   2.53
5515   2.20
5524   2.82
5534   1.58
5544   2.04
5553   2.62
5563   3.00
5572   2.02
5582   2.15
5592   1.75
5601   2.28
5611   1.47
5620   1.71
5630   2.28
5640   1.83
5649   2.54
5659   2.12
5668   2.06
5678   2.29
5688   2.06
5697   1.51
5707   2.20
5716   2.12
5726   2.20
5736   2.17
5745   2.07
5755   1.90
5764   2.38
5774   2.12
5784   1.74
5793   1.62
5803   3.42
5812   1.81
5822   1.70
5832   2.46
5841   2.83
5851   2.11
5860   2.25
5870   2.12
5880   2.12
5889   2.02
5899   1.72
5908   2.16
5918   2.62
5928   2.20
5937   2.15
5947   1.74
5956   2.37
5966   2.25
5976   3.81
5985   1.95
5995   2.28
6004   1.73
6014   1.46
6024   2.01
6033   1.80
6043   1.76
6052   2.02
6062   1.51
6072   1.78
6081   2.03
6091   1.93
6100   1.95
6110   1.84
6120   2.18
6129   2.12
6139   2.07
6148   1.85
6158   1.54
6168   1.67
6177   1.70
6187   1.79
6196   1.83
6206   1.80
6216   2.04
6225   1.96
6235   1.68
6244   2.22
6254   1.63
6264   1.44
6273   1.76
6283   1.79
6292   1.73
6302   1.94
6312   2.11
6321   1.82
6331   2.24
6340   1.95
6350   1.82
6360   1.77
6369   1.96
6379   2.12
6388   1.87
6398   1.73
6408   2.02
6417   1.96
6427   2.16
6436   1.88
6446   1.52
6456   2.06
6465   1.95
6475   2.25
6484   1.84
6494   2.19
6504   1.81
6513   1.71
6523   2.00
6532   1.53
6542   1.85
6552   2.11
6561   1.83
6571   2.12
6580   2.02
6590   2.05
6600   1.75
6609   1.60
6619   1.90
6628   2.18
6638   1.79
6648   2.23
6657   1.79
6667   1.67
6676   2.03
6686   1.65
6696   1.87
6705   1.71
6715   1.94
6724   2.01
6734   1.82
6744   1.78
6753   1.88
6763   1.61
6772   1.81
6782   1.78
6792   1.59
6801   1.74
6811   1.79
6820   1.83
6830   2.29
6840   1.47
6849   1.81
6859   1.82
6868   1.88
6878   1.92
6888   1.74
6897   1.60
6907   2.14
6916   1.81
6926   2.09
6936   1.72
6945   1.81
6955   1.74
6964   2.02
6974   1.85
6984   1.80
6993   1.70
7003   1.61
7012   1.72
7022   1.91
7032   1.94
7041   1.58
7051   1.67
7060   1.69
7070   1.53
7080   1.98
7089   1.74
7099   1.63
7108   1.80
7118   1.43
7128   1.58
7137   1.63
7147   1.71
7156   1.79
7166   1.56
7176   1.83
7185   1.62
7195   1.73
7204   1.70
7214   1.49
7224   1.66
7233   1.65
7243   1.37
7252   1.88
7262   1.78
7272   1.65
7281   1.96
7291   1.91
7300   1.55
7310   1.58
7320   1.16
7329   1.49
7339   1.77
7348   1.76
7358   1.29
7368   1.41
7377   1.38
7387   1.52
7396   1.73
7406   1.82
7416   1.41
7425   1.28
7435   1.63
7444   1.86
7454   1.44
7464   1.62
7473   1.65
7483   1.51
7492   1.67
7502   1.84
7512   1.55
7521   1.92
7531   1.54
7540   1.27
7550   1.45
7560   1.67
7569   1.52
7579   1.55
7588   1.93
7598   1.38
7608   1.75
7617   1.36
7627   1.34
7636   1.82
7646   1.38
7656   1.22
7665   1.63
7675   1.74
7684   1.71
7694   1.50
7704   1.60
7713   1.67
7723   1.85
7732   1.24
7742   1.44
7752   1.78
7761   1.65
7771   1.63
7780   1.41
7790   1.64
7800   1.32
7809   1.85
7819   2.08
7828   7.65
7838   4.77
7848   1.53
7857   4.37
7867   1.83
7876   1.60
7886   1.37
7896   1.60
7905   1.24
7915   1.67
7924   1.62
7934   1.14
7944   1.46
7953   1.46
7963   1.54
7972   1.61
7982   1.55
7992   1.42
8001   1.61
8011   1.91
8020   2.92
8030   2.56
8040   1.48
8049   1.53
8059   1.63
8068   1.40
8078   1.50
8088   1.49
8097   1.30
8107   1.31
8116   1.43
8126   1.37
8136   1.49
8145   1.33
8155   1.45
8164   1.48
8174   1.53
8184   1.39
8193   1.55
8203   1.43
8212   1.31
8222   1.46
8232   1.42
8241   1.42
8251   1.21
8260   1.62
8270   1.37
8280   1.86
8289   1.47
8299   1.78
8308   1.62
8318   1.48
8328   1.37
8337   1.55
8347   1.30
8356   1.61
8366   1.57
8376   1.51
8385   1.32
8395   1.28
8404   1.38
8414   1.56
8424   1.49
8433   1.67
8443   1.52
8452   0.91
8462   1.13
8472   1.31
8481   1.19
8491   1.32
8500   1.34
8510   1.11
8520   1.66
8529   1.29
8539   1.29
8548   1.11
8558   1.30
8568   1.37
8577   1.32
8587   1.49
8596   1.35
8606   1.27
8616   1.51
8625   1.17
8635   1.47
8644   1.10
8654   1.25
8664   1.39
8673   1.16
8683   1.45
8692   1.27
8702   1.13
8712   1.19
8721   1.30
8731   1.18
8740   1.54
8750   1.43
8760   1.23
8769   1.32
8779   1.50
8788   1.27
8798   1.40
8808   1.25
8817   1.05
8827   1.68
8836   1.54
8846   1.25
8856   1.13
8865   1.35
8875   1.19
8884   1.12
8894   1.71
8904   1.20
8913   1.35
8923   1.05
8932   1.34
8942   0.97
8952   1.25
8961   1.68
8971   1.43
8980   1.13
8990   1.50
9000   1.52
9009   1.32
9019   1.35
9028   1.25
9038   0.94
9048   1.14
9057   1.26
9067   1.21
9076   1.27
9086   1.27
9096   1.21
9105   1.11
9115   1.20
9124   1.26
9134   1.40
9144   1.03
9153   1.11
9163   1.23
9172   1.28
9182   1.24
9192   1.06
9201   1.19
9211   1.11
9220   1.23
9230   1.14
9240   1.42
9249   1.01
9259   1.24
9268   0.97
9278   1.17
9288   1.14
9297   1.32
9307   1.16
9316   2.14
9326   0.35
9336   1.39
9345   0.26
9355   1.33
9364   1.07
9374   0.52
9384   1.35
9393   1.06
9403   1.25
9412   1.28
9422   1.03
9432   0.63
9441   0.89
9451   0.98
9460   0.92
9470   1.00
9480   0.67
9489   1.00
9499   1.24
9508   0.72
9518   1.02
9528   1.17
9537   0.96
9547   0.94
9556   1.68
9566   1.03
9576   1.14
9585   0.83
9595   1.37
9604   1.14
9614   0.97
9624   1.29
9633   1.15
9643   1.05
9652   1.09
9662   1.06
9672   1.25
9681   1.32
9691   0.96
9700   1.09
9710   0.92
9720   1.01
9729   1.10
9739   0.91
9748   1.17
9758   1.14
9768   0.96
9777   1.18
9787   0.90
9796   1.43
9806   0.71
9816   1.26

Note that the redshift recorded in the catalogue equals 0.19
